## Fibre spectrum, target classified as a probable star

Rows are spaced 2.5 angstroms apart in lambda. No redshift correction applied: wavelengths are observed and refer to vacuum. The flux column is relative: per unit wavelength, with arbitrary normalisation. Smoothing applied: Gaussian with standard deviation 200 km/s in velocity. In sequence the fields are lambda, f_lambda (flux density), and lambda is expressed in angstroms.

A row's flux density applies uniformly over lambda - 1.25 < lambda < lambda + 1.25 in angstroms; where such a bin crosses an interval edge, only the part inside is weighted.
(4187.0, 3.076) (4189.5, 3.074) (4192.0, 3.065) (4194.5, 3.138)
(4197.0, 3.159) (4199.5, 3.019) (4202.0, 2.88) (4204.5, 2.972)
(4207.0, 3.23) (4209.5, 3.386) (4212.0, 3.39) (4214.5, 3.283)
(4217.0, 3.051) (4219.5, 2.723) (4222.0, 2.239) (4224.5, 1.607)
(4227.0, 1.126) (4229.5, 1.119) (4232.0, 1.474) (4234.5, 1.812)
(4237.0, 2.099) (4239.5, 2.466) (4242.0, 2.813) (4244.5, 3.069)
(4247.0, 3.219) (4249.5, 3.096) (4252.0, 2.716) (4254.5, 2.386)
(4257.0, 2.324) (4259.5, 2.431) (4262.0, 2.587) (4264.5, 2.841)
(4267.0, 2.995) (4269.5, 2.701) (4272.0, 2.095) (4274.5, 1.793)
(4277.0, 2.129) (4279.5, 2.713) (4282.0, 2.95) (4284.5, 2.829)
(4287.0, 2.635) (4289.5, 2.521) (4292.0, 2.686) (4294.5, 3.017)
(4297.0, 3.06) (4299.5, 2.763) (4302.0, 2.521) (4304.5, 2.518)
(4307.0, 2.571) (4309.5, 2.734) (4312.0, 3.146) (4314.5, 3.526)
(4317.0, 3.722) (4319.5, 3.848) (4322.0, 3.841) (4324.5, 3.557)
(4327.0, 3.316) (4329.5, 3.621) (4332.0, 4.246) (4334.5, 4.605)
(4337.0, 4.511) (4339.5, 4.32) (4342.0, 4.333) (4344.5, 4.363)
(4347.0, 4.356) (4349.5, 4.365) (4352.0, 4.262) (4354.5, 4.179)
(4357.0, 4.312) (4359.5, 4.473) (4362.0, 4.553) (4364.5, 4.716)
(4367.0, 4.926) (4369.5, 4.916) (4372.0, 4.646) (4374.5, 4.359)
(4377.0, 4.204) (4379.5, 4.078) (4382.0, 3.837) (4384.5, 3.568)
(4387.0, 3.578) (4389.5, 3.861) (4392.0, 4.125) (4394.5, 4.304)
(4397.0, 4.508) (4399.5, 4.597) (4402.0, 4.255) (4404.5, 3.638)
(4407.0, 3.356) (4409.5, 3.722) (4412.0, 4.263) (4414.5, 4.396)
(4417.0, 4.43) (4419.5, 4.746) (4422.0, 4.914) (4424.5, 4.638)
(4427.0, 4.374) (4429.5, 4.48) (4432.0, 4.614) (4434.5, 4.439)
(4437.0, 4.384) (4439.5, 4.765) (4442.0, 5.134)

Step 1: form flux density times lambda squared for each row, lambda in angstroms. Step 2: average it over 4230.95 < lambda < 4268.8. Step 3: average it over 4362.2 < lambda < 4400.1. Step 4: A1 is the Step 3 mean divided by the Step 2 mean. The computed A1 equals 1.8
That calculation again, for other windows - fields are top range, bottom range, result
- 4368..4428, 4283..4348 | 1.28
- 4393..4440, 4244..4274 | 1.75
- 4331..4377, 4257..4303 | 1.76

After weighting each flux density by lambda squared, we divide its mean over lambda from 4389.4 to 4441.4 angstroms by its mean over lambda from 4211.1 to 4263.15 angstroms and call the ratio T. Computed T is 1.95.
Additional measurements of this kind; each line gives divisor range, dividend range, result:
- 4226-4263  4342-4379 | 2.03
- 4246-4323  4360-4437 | 1.62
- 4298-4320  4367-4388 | 1.44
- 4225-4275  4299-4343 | 1.56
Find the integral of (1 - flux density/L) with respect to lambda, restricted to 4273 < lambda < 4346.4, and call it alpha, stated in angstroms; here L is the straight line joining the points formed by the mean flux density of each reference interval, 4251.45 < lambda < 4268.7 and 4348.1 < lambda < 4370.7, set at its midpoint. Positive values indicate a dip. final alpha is 7.0 angstroms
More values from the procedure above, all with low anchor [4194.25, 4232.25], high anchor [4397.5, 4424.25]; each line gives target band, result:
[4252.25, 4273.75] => 3.5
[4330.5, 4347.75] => -3.4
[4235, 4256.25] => 1.5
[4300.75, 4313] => 2.6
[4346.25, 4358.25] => -1.7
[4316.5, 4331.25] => -0.5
